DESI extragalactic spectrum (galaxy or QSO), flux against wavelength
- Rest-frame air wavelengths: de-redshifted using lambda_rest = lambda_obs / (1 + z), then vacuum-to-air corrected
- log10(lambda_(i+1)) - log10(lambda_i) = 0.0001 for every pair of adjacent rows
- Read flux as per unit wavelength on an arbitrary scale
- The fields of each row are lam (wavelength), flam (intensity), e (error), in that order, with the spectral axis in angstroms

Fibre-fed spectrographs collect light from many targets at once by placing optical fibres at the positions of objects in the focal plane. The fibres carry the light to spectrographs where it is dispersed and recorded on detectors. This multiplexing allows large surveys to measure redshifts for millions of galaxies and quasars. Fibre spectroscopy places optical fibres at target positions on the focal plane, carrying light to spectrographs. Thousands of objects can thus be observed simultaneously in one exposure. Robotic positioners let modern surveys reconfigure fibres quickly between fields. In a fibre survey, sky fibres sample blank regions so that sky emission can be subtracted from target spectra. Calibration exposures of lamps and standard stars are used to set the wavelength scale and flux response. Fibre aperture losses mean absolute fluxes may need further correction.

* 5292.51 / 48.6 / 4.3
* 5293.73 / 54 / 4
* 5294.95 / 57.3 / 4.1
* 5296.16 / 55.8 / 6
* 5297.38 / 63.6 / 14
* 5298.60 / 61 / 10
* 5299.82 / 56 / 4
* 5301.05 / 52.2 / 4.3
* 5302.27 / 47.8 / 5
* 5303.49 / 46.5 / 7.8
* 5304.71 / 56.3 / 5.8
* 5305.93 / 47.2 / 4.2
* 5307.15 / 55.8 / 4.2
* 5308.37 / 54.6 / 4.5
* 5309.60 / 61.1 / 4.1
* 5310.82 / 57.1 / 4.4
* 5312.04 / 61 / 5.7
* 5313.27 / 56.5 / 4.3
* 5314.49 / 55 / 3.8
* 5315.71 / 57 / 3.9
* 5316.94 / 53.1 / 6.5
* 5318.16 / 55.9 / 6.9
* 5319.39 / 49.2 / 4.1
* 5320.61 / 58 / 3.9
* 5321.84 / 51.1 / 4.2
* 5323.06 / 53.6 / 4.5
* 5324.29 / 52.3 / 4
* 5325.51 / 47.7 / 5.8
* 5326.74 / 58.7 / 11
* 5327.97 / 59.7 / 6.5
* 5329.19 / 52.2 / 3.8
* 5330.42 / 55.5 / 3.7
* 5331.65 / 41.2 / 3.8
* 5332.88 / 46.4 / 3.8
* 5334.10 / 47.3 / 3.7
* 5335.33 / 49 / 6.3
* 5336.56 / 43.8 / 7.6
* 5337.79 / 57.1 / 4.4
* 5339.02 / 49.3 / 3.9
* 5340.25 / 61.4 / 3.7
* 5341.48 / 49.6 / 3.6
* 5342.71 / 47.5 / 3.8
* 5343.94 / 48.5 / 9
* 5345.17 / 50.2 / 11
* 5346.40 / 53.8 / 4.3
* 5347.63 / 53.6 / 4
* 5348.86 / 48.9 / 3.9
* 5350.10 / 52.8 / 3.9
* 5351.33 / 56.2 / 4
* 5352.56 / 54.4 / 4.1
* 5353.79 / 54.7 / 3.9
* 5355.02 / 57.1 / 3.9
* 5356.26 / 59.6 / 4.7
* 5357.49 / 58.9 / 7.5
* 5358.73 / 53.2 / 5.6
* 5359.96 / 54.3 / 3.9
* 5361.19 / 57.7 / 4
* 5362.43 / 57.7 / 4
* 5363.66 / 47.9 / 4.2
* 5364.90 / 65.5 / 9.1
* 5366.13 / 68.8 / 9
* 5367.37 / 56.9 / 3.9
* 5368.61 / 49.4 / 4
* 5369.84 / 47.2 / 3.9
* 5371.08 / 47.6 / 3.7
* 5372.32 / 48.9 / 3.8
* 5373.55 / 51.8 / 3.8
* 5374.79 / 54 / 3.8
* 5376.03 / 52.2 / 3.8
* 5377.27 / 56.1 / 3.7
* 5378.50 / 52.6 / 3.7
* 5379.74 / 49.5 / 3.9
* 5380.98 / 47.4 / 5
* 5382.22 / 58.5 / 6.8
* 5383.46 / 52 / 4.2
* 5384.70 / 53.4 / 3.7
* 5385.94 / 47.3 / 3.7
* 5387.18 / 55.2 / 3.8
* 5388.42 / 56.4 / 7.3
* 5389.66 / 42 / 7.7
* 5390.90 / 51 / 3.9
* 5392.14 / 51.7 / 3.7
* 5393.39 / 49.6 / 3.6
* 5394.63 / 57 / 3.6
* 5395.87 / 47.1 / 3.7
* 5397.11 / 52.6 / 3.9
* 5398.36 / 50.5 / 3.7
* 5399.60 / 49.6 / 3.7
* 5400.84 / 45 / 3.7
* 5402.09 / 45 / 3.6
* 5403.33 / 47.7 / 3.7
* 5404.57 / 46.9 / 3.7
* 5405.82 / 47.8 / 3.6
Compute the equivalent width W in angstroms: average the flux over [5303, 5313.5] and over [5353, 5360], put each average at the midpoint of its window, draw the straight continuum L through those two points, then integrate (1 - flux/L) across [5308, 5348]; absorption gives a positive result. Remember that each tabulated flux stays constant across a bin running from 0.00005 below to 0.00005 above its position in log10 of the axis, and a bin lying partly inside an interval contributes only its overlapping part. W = 1.95 angstroms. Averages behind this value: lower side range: 55.2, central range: 52.9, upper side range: 56.4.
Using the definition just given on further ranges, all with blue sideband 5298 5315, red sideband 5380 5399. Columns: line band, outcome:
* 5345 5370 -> -1.28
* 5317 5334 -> 0.56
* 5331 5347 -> 1.15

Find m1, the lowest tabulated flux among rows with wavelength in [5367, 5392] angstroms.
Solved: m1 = 42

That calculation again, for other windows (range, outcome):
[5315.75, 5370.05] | 41.2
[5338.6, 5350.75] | 47.5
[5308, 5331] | 47.7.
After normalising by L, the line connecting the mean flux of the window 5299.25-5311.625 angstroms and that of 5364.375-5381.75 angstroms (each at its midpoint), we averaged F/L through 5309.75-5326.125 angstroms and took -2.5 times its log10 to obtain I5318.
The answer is -0.02 mag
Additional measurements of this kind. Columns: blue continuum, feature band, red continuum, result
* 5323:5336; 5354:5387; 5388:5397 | -0.07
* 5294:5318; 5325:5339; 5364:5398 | 0.08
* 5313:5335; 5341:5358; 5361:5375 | 0.01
